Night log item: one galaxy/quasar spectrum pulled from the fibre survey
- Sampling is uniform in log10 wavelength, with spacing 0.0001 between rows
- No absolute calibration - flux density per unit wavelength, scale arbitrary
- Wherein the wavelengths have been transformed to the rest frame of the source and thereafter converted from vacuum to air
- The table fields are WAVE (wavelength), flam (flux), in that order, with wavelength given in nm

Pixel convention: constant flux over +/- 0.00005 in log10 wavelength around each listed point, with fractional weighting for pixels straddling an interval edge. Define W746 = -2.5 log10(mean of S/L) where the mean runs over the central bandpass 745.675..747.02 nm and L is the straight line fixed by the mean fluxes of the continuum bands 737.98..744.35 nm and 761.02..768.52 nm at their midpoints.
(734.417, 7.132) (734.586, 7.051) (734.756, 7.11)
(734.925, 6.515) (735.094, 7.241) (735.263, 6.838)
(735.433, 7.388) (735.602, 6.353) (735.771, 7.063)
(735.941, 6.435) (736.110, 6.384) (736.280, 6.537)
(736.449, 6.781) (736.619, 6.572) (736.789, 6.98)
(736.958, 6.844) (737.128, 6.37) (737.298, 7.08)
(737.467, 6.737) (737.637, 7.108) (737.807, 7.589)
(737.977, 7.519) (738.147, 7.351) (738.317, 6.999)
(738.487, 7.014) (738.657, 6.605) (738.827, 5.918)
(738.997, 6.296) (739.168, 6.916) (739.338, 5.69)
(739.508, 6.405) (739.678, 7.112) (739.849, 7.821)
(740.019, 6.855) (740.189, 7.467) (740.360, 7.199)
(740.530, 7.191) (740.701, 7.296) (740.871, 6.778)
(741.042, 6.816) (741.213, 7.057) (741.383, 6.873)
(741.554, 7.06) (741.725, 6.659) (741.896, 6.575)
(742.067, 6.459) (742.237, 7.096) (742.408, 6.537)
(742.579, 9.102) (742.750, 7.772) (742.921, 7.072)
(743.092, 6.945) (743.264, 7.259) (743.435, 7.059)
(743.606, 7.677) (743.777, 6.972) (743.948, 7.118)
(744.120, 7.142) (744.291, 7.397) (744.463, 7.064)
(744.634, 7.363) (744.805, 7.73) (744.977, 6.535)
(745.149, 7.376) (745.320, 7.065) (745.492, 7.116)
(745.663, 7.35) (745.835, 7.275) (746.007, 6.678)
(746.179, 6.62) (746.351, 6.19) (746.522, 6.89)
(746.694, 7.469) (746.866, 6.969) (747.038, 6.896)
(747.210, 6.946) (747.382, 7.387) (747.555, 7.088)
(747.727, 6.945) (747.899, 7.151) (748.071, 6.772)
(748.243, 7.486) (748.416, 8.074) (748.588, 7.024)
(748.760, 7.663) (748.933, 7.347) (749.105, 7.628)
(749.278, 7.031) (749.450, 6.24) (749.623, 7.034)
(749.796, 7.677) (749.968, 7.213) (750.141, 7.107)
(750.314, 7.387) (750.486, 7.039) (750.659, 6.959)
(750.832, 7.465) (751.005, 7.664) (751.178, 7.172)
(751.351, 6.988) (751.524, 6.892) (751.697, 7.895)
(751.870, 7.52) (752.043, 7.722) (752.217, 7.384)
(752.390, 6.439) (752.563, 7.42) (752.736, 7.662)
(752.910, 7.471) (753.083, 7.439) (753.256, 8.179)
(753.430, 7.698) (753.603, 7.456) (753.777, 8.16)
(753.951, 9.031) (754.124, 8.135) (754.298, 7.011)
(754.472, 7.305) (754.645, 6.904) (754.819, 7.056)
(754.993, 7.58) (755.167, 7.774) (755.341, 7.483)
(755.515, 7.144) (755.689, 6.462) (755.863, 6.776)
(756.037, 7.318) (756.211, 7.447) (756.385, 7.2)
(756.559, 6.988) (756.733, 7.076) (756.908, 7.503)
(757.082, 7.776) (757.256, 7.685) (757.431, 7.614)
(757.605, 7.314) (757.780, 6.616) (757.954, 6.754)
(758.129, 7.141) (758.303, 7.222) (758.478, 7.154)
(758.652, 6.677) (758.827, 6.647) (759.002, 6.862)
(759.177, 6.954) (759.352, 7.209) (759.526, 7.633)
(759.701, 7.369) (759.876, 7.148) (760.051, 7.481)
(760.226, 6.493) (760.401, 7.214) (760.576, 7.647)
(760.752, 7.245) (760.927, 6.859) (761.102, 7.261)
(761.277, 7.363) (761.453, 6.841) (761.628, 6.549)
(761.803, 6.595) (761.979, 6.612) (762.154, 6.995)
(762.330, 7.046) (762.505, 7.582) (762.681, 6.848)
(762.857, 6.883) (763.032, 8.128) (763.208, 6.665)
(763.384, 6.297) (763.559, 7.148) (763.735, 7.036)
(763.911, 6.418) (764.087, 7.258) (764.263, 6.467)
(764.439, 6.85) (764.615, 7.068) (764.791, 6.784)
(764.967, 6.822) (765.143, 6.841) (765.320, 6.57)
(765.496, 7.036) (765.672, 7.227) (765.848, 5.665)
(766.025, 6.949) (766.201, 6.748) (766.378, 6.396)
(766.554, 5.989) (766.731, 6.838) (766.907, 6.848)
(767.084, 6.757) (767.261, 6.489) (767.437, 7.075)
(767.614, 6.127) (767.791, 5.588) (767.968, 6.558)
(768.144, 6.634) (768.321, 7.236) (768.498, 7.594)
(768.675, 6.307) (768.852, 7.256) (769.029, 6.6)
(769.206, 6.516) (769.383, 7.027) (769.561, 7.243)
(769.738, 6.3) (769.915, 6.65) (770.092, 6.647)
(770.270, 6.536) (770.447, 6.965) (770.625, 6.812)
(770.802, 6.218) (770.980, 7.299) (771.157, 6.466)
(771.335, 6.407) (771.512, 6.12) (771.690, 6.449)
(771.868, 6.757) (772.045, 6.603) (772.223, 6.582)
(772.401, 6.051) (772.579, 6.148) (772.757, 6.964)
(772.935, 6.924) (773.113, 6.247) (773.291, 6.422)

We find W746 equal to 0.012 mag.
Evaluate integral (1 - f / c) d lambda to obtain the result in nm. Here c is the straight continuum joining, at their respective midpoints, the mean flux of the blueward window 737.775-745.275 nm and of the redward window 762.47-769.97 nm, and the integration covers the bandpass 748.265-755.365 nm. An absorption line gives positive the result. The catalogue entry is -0.50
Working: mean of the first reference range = 7.06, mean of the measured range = 7.42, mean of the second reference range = 6.77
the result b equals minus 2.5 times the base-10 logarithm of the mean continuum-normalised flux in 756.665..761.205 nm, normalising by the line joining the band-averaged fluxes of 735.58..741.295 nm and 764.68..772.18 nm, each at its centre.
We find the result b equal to -0.070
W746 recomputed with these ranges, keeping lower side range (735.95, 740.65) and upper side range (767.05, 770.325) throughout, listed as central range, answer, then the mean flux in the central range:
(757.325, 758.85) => -0.05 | 7.04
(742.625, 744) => -0.07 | 7.29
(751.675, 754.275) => -0.14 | 7.69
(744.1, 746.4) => -0.04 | 7.08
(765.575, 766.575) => 0.03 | 6.54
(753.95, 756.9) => -0.08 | 7.29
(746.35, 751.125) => -0.06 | 7.19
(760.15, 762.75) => -0.04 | 7.01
